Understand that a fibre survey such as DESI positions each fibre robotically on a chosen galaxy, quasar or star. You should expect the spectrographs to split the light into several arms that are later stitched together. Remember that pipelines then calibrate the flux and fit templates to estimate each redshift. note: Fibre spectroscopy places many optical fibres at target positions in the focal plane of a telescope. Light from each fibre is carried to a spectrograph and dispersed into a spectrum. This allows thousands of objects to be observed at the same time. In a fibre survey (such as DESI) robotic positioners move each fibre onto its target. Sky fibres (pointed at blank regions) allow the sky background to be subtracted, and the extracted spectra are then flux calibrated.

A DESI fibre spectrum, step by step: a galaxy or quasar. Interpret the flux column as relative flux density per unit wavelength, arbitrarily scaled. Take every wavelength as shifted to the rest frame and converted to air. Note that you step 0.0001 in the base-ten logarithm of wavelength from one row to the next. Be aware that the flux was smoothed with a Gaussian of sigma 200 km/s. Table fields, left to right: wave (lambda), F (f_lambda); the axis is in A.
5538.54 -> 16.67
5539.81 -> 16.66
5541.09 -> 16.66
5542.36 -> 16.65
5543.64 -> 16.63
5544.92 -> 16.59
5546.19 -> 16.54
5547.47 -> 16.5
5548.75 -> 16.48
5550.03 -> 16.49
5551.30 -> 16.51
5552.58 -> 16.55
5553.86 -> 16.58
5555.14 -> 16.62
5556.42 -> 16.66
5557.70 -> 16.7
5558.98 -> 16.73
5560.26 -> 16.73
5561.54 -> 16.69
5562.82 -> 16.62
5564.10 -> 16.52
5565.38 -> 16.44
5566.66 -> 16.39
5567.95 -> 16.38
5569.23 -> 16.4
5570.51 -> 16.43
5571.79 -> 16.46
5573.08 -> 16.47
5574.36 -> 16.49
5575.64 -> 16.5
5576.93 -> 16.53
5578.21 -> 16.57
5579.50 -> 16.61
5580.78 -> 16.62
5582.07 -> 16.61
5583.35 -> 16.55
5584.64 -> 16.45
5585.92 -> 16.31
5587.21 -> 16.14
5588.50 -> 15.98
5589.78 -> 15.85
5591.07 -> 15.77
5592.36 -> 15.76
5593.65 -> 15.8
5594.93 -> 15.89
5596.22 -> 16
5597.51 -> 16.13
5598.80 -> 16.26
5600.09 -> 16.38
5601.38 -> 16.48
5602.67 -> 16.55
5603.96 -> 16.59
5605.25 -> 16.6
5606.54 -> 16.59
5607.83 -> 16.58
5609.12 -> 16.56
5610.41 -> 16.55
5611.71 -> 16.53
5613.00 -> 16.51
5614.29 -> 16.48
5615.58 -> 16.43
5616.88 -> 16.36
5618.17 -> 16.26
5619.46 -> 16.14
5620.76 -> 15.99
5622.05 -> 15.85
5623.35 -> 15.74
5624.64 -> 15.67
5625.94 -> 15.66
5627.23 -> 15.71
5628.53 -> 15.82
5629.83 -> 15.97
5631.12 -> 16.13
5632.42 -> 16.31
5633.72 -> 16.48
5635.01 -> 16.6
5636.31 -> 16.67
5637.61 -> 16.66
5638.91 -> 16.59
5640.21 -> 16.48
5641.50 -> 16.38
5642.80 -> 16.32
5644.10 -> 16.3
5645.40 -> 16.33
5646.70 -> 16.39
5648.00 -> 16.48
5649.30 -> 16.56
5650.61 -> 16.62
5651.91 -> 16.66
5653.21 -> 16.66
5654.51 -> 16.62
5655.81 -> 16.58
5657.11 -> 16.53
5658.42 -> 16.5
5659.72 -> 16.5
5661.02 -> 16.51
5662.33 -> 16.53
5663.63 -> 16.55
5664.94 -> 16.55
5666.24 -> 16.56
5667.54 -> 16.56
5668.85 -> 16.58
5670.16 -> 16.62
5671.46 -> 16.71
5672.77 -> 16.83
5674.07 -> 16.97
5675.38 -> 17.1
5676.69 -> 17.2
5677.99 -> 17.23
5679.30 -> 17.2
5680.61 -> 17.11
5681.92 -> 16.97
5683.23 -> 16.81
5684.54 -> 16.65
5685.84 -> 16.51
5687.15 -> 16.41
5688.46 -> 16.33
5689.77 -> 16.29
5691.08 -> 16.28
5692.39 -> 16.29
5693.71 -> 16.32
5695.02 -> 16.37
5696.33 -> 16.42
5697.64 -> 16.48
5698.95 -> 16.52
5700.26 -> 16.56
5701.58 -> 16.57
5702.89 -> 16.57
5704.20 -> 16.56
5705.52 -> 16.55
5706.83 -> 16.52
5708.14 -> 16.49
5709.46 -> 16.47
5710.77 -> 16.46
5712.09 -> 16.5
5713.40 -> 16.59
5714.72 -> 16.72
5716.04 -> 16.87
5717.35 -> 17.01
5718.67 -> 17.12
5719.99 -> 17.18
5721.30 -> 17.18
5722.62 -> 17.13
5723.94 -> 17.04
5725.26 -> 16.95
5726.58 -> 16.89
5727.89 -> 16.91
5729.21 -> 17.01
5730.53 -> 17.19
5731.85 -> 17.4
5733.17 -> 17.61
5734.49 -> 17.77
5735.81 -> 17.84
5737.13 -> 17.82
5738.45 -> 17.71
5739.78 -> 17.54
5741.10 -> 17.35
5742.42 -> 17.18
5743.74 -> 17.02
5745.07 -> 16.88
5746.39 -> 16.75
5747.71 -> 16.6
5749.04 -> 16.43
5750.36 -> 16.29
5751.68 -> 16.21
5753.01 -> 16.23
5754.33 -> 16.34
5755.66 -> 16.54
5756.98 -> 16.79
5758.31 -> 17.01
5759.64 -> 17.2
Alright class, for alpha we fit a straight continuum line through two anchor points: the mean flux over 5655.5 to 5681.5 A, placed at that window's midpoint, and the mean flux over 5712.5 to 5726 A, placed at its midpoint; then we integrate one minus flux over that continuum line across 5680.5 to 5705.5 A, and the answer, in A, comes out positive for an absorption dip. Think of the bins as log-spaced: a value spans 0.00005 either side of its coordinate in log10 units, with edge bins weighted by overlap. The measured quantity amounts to 0.5 A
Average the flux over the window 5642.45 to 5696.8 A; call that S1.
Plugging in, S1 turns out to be 16.6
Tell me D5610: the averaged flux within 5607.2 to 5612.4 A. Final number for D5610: 16.5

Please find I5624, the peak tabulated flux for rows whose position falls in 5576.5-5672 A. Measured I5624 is 16.71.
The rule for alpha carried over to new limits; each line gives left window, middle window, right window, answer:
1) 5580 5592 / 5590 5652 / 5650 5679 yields 0.7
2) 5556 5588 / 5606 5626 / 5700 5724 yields 0.4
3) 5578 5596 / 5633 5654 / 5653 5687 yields 0.1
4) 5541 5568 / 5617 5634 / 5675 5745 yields 0.7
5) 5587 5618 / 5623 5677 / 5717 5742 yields 0.7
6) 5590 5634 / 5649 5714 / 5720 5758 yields 0.1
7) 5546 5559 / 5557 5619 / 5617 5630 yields -0.7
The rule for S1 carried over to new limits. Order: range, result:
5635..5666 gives 16.5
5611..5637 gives 16.2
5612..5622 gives 16.3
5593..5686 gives 16.5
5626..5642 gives 16.3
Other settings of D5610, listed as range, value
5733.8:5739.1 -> 17.8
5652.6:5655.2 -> 16.7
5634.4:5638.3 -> 16.6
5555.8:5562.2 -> 16.7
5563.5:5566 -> 16.5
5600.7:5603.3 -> 16.5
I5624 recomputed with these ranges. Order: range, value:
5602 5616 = 16.6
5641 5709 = 17.23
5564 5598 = 16.62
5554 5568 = 16.73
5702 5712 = 16.57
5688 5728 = 17.18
